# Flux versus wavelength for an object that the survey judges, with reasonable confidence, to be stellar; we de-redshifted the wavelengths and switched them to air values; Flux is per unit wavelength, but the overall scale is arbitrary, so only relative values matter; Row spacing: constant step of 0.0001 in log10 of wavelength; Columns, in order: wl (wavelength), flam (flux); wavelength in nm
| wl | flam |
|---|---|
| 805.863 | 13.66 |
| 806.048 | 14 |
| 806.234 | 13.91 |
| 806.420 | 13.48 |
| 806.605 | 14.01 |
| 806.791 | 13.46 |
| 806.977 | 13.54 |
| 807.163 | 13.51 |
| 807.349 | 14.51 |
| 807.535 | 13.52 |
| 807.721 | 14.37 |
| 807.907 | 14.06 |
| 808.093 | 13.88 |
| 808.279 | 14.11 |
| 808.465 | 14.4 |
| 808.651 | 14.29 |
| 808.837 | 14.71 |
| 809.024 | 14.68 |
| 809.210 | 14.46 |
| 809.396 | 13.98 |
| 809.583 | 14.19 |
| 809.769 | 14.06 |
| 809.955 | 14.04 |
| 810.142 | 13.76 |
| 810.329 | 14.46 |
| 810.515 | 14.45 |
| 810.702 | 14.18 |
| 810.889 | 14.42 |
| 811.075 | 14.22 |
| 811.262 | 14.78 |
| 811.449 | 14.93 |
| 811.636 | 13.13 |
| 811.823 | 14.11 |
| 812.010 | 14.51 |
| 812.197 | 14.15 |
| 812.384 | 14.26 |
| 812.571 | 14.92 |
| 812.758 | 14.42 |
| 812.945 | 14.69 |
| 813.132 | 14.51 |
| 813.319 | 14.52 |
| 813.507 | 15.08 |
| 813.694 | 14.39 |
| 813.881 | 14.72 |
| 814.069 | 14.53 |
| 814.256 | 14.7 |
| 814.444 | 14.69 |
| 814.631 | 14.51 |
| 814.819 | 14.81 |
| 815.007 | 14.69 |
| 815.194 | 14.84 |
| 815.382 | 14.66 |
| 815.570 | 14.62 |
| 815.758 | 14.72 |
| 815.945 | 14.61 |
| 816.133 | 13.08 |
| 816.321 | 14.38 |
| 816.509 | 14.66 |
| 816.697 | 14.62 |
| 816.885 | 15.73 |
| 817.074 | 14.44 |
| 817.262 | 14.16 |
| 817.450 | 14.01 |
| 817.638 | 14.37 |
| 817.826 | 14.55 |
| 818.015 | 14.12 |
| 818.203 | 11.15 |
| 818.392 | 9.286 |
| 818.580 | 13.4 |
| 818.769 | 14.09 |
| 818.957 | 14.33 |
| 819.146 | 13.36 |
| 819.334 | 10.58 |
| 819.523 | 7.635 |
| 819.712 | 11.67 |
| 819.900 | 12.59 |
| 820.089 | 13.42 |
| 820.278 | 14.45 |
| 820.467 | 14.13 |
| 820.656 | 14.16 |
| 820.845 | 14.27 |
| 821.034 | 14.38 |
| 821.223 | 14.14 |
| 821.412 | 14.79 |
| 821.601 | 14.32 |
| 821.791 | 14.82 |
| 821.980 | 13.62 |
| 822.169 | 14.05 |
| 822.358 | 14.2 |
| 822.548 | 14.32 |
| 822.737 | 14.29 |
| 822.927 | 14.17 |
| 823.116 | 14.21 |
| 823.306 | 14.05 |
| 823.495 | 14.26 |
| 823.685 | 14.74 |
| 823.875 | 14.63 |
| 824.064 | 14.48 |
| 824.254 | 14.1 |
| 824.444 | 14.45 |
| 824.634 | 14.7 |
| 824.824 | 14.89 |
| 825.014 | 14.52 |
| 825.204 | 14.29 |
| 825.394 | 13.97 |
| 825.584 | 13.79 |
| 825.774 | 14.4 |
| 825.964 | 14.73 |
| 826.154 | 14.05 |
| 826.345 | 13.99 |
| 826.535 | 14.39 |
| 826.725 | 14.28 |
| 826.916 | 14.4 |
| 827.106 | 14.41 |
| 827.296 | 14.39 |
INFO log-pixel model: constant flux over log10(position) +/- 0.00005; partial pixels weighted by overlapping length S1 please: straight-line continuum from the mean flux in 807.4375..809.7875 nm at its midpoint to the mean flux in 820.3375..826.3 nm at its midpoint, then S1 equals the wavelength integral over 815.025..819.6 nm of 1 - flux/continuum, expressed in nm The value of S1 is 0.22 nm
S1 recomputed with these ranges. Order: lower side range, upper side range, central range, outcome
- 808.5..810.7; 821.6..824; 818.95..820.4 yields 0.22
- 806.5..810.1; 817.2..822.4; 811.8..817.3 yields -0.35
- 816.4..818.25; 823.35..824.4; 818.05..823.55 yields 0.37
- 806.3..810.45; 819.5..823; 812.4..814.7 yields -0.11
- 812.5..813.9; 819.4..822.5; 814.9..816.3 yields -0.01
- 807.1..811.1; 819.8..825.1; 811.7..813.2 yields -0.02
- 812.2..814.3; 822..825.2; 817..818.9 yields 0.15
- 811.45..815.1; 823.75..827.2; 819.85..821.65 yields 0.04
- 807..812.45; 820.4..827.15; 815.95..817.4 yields -0.02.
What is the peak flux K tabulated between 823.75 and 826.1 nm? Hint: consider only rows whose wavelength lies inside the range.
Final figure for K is 14.89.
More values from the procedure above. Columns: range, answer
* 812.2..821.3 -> 15.73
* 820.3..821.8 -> 14.82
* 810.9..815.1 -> 15.08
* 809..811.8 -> 14.93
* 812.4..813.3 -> 14.92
